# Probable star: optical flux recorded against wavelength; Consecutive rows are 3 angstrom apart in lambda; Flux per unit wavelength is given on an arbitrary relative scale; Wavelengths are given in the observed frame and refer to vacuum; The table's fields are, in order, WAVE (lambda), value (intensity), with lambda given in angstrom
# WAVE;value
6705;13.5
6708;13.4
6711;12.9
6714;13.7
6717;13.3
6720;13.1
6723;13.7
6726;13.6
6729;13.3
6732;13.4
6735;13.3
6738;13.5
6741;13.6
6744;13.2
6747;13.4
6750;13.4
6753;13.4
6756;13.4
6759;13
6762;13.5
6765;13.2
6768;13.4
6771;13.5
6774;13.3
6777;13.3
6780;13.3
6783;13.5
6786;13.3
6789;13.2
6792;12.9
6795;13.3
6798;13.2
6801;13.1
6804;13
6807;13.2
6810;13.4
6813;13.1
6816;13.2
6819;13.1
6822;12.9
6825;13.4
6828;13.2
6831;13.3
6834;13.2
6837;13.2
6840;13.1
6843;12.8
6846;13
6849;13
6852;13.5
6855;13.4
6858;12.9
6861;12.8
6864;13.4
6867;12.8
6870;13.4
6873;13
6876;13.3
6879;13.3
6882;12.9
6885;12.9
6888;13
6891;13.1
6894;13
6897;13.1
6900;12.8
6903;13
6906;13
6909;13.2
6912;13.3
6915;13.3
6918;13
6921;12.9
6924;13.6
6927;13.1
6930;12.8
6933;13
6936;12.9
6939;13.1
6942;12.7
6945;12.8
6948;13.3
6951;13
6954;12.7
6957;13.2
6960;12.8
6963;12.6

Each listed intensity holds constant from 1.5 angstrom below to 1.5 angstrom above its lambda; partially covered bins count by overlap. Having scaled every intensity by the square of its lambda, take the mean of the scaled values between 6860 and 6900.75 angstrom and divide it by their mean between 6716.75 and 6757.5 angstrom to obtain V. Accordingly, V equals 1.02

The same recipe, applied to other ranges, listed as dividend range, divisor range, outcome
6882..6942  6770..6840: 1.02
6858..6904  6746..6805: 1.01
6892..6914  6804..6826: 1.02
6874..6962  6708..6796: 1.03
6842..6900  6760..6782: 1.01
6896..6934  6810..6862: 1.02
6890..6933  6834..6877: 1.01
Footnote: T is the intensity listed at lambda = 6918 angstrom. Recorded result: 13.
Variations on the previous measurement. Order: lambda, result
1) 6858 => 12.9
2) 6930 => 12.8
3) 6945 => 12.8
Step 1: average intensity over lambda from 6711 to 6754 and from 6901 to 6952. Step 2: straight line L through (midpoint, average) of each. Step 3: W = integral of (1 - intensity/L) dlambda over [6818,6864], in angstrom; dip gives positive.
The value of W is 0.3 angstrom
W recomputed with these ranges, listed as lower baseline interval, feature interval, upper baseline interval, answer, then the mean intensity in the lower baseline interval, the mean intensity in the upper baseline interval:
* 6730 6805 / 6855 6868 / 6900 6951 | 0.1 angstrom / 13.3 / 13.1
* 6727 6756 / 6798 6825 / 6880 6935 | 0.2 angstrom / 13.4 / 13.1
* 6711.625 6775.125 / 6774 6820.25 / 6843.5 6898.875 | 0.2 angstrom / 13.4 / 13.1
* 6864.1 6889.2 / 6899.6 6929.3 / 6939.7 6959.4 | -0.2 angstrom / 13.1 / 12.9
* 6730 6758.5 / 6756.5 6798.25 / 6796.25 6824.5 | -0.1 angstrom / 13.4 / 13.1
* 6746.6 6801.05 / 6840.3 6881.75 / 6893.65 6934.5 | 0.1 angstrom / 13.3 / 13.1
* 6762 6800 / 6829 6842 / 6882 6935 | 0.0 angstrom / 13.3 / 13.1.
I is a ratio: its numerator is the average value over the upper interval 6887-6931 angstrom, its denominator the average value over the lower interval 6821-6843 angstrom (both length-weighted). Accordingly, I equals 0.99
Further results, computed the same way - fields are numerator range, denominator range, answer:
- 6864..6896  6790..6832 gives 0.99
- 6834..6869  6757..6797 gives 0.99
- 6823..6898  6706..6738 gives 0.98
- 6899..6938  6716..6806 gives 0.98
